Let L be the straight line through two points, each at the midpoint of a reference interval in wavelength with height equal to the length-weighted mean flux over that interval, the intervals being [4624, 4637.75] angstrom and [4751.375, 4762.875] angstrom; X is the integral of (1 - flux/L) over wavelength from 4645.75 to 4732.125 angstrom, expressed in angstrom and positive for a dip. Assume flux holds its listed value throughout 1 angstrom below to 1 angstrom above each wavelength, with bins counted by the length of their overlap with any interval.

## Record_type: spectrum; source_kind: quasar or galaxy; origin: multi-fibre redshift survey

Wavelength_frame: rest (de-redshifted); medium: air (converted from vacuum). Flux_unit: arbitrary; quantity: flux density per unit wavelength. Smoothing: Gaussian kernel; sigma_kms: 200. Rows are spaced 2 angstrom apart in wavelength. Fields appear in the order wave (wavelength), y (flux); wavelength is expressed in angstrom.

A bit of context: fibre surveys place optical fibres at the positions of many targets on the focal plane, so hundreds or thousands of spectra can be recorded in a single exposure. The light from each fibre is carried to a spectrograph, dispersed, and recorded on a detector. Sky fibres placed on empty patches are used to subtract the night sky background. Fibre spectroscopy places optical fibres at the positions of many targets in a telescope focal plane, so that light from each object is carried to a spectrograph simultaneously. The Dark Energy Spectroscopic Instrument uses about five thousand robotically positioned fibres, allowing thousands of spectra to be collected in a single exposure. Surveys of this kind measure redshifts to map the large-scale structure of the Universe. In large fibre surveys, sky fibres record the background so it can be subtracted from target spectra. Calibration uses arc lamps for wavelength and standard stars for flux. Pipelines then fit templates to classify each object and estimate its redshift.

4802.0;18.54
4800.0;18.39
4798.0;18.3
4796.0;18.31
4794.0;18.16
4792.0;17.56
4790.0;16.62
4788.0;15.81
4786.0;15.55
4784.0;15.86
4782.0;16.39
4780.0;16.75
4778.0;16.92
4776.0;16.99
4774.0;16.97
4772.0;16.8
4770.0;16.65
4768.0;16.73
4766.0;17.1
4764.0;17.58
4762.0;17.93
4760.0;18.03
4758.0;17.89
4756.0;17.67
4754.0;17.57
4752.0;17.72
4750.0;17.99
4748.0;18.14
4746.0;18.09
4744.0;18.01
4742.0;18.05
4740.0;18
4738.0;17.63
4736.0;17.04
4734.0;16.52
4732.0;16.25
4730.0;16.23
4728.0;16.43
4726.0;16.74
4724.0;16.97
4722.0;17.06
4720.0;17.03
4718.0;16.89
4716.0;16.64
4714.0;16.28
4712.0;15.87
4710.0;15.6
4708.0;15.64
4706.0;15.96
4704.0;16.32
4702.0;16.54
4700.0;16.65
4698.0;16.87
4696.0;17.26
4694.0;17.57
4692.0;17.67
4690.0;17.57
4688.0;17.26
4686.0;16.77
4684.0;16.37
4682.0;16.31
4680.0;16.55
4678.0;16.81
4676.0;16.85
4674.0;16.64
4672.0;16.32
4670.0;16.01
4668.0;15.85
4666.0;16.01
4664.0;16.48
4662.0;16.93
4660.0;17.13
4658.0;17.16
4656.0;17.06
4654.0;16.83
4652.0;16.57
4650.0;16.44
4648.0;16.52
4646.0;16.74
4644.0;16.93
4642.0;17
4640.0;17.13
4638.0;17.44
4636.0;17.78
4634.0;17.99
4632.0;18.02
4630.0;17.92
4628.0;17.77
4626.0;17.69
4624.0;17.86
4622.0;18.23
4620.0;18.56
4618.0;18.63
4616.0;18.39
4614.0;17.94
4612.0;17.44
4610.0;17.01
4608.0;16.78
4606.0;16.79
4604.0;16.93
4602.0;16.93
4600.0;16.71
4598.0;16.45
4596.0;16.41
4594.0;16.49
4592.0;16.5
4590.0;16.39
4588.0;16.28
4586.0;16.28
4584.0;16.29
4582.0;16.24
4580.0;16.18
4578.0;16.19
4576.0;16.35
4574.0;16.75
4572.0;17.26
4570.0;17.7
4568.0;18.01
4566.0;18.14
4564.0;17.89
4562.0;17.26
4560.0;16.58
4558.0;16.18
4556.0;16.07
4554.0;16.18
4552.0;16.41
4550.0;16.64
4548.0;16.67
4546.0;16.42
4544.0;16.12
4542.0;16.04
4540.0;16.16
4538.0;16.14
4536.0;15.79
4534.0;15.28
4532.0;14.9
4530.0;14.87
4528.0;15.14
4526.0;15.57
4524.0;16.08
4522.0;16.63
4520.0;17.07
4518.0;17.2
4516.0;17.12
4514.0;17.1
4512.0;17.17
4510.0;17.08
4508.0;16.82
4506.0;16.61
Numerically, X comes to 5.77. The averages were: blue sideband 17.8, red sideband 17.8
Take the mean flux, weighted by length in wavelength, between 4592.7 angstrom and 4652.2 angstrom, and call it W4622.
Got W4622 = 17.3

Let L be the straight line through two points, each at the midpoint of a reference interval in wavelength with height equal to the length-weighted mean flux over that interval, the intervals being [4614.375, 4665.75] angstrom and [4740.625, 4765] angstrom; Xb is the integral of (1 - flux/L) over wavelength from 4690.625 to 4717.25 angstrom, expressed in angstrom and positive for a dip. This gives 1.7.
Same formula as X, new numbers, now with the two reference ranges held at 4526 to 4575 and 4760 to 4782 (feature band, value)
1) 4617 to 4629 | -1.1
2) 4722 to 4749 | -0.4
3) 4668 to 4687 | 0.3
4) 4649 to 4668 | 0.1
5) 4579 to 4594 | 0.2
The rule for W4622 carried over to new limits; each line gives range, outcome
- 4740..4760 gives 17.9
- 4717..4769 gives 17.4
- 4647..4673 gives 16.6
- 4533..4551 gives 16.1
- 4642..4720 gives 16.6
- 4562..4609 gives 16.8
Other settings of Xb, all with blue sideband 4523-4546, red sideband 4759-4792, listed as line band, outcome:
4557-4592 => -2.1 angstrom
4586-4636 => -4.0 angstrom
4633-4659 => -1.4 angstrom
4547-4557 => -0.4 angstrom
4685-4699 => -0.7 angstrom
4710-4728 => -0.1 angstrom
